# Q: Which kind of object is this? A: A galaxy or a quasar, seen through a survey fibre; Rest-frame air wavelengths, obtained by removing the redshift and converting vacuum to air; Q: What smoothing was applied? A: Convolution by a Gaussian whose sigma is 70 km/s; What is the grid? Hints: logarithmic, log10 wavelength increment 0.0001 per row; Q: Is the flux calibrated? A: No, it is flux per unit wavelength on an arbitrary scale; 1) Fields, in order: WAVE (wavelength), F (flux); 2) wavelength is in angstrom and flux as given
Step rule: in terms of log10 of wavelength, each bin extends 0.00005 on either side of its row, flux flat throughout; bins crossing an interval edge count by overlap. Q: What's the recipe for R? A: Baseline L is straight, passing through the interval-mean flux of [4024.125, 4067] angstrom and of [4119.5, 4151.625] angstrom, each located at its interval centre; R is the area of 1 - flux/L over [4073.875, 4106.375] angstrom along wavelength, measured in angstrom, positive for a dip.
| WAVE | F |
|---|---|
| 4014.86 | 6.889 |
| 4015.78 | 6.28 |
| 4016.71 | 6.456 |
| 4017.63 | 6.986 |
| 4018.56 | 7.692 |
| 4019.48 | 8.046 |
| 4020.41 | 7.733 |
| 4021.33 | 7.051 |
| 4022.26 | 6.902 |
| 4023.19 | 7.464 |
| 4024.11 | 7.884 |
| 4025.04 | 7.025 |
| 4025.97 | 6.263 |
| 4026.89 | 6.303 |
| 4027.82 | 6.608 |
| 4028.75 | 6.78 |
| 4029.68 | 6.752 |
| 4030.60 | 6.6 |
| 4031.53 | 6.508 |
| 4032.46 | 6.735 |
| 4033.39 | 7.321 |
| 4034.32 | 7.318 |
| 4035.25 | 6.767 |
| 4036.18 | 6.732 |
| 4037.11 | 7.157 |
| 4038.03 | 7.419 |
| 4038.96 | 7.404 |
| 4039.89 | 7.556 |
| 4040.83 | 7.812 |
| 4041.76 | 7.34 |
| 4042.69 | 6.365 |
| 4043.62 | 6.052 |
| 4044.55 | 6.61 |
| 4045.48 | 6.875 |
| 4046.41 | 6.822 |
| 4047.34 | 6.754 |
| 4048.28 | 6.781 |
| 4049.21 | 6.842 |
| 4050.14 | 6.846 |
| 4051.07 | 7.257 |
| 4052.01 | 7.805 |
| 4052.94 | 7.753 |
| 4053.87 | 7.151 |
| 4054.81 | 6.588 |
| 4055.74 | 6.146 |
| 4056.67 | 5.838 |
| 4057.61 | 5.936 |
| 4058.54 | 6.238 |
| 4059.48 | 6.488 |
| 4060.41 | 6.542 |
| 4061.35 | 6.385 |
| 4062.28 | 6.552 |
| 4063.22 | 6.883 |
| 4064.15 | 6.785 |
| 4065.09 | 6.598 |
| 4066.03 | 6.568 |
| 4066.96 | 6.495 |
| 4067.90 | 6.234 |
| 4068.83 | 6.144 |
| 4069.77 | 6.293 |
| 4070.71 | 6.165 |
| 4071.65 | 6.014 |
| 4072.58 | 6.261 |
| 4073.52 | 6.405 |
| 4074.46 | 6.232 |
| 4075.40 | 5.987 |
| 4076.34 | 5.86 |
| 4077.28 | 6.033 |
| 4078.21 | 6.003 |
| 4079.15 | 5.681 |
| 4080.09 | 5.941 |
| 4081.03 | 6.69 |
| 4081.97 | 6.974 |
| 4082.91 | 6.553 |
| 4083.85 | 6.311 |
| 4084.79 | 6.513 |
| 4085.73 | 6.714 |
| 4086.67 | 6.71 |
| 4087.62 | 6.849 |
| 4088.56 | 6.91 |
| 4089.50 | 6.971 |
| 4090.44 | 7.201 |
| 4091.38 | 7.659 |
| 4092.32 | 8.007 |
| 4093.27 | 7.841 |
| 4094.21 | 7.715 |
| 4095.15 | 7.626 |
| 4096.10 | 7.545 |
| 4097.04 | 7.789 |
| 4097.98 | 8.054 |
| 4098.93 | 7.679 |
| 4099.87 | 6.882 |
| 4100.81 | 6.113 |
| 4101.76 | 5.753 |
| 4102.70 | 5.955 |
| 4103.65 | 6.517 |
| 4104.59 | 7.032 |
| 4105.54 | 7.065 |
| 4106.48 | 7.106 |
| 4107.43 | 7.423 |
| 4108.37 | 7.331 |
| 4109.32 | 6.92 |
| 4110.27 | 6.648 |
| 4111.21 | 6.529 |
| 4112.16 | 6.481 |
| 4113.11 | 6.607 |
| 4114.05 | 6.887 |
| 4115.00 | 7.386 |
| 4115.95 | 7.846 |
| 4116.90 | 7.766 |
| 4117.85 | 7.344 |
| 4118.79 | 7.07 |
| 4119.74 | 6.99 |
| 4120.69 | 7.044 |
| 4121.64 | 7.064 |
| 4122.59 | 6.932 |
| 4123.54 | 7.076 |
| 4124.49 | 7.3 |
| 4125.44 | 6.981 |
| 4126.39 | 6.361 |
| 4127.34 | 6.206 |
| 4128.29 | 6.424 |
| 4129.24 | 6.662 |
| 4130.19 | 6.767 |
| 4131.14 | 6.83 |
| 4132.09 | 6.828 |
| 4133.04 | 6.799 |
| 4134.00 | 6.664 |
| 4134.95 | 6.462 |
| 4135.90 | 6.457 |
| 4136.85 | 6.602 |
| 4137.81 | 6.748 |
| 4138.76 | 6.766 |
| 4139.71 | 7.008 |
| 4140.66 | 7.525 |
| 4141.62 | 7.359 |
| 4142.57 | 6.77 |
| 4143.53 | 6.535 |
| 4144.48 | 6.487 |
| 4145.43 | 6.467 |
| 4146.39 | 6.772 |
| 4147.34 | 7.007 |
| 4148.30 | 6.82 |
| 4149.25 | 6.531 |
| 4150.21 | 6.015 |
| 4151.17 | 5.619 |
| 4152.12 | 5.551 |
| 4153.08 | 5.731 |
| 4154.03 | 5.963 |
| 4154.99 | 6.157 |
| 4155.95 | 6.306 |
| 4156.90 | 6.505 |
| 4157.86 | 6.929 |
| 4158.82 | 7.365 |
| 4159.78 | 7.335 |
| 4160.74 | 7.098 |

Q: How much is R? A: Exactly -0.2 angstrom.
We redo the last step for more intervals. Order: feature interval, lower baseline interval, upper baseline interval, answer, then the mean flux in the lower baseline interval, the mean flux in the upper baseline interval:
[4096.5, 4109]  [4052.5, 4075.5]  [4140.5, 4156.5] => -1.07 angstrom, 6.43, 6.43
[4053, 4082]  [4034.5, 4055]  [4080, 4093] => 2.61 angstrom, 7.04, 6.9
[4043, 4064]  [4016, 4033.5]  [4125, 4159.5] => 0.62 angstrom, 6.99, 6.59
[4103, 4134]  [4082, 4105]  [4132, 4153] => -0.54 angstrom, 7.04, 6.6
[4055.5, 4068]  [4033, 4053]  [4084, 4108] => 1.16 angstrom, 7.06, 7.1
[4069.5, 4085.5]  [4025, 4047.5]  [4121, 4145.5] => 1.40 angstrom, 6.88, 6.78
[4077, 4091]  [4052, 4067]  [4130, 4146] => 0.22 angstrom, 6.6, 6.77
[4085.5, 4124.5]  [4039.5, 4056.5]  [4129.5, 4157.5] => -2.28 angstrom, 6.94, 6.56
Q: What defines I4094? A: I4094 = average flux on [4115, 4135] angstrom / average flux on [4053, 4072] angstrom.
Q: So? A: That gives 1.08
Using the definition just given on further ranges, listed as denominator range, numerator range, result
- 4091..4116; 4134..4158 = 0.92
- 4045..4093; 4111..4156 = 1.02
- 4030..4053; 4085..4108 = 1.02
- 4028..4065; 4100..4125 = 1.01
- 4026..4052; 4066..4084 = 0.90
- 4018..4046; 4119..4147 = 0.97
